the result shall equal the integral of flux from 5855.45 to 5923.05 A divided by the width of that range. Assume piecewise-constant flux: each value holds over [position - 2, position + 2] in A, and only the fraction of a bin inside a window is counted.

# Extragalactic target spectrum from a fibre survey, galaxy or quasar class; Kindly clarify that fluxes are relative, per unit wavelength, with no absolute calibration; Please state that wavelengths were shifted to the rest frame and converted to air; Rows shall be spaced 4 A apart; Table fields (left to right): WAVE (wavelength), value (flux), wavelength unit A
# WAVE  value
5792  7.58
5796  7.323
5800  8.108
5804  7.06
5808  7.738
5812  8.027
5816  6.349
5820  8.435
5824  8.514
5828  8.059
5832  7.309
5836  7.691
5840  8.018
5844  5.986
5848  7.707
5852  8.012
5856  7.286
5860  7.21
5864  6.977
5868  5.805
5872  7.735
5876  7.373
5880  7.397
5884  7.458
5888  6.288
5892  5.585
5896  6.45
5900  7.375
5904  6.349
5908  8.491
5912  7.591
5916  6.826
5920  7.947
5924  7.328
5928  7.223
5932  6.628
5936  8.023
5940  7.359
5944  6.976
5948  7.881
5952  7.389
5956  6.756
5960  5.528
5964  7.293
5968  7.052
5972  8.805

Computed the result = 7.07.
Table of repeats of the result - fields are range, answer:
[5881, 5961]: 7.1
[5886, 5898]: 6.11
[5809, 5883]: 7.44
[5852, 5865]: 7.3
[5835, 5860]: 7.42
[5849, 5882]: 7.24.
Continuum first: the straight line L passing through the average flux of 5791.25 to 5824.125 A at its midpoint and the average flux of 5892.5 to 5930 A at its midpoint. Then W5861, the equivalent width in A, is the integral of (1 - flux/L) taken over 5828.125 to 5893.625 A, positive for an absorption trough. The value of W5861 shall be 2.4 A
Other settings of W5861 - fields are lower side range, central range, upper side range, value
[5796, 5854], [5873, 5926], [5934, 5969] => 1.6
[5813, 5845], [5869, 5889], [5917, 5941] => 0.7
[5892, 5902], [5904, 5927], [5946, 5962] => -2.7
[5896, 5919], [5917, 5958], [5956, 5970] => -2.4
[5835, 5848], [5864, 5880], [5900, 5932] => 0.6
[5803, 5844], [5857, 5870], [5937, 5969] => 1.3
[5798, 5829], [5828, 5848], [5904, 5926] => 0.9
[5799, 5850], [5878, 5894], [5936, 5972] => 1.6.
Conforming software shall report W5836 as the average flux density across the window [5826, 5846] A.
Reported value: 7.41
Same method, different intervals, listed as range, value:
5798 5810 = 7.64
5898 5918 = 7.33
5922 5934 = 7.06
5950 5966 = 6.74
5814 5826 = 7.77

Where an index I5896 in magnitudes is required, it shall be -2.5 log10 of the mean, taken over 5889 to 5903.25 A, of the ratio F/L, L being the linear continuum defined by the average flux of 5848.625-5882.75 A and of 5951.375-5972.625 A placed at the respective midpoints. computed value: 0.12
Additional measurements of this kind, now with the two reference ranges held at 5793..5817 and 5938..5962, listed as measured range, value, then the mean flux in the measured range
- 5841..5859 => 0.01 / 7.29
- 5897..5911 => -0.03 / 7.35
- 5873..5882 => -0.03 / 7.42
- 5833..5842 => -0.06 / 7.79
